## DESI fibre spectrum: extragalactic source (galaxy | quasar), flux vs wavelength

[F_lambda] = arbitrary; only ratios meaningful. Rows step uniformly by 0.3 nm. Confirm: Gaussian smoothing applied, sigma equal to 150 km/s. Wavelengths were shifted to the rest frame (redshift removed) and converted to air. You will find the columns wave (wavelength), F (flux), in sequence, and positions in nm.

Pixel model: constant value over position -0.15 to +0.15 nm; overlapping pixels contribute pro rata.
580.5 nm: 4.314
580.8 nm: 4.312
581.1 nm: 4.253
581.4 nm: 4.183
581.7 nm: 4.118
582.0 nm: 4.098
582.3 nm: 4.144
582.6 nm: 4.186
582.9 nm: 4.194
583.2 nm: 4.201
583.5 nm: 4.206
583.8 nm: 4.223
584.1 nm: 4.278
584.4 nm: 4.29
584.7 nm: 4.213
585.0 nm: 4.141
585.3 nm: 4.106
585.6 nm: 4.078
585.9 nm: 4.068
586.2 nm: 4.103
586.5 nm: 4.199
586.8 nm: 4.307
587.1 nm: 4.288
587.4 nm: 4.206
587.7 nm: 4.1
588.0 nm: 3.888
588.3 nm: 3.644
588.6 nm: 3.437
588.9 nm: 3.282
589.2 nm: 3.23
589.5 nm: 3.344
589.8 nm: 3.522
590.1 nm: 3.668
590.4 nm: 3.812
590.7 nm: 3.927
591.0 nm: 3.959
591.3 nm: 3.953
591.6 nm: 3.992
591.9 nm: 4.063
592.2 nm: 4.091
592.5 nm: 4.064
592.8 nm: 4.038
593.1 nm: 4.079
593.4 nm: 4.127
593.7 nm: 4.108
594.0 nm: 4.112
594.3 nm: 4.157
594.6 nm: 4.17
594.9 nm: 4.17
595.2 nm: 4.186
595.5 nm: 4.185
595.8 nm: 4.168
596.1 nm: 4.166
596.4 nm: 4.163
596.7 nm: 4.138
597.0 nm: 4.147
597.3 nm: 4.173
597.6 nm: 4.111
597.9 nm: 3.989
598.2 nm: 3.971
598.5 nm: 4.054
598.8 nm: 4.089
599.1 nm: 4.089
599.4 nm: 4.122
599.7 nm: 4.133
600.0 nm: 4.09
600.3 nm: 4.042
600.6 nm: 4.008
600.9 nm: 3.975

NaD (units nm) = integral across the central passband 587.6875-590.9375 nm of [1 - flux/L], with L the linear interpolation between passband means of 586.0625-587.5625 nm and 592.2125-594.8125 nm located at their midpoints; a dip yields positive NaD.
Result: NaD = 0.440 nm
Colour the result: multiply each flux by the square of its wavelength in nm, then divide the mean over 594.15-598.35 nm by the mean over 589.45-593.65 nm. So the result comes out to 1.1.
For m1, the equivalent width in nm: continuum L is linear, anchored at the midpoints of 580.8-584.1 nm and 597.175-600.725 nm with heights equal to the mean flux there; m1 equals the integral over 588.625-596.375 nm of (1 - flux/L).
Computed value 0.337 nm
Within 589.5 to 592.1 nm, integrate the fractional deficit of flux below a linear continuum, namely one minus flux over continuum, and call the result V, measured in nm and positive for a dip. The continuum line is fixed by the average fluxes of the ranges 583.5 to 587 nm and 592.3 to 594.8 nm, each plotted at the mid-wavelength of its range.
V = 0.19 nm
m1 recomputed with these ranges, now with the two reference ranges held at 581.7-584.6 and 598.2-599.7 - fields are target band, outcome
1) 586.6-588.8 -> 0.103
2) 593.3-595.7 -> -0.023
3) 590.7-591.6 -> 0.040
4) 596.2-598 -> -0.013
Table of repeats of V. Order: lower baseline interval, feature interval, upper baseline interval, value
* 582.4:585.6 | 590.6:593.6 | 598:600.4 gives 0.071 nm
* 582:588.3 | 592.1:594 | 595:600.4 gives 0.020 nm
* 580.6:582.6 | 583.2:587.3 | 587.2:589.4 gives -0.291 nm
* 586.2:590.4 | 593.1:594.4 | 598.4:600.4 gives -0.060 nm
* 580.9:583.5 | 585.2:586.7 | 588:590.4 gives -0.120 nm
